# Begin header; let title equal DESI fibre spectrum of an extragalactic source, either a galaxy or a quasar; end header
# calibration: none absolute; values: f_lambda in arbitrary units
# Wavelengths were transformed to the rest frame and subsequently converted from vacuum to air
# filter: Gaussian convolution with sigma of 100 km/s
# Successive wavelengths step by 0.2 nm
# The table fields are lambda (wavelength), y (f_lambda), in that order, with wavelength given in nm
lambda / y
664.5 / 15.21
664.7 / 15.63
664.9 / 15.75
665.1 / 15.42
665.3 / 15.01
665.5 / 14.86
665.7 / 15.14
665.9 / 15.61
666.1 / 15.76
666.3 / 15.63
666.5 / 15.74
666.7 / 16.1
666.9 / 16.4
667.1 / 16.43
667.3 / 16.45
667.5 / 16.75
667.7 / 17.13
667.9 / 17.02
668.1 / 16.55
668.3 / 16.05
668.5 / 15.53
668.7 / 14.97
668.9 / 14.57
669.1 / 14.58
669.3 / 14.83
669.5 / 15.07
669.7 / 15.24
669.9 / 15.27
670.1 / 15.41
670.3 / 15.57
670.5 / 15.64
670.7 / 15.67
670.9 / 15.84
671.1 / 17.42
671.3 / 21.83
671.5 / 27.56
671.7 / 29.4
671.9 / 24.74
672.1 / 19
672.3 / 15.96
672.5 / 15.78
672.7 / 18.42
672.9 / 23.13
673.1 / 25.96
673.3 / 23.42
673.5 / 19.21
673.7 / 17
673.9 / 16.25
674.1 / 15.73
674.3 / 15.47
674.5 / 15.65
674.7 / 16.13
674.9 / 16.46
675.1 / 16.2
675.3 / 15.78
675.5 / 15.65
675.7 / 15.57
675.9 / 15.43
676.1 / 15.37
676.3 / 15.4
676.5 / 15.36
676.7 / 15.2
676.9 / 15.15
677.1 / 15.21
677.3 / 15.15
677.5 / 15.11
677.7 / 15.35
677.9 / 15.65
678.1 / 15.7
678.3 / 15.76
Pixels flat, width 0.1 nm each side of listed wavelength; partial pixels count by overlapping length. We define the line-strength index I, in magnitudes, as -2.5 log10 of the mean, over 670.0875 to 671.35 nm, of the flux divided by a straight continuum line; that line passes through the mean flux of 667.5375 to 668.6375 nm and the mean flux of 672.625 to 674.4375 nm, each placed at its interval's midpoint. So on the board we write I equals 0.07 mag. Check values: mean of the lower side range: 16.4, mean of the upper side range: 19.3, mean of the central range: 16.7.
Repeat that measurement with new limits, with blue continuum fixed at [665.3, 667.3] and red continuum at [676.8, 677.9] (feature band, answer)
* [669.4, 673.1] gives -0.216 mag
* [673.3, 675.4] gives -0.091 mag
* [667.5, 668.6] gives -0.056 mag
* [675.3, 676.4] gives -0.015 mag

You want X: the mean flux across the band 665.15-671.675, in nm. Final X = 16.4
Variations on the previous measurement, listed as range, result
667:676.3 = 17.4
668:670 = 15.3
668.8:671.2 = 15.4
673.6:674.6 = 16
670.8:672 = 22.8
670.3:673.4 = 20.5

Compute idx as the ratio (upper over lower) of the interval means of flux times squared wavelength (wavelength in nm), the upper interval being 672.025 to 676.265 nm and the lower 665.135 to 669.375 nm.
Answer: 1.13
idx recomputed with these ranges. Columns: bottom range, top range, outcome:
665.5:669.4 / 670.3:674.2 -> 1.27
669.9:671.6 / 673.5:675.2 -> 0.92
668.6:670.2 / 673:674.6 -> 1.26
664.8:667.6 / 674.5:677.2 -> 1.02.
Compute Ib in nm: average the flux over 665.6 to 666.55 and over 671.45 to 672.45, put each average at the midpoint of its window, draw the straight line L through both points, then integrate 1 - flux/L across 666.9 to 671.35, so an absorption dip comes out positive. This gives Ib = 0.73 nm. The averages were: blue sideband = 15.6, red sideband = 22.7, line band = 16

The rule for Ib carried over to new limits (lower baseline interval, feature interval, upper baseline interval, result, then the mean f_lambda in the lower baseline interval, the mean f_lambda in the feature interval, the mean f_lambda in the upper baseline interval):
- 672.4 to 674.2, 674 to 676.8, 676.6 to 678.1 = 0.26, 19.4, 15.7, 15.3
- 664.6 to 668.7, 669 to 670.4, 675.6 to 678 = 0.05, 15.9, 15.1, 15.3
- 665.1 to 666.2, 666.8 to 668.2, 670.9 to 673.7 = 0.02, 15.3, 16.7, 21.3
